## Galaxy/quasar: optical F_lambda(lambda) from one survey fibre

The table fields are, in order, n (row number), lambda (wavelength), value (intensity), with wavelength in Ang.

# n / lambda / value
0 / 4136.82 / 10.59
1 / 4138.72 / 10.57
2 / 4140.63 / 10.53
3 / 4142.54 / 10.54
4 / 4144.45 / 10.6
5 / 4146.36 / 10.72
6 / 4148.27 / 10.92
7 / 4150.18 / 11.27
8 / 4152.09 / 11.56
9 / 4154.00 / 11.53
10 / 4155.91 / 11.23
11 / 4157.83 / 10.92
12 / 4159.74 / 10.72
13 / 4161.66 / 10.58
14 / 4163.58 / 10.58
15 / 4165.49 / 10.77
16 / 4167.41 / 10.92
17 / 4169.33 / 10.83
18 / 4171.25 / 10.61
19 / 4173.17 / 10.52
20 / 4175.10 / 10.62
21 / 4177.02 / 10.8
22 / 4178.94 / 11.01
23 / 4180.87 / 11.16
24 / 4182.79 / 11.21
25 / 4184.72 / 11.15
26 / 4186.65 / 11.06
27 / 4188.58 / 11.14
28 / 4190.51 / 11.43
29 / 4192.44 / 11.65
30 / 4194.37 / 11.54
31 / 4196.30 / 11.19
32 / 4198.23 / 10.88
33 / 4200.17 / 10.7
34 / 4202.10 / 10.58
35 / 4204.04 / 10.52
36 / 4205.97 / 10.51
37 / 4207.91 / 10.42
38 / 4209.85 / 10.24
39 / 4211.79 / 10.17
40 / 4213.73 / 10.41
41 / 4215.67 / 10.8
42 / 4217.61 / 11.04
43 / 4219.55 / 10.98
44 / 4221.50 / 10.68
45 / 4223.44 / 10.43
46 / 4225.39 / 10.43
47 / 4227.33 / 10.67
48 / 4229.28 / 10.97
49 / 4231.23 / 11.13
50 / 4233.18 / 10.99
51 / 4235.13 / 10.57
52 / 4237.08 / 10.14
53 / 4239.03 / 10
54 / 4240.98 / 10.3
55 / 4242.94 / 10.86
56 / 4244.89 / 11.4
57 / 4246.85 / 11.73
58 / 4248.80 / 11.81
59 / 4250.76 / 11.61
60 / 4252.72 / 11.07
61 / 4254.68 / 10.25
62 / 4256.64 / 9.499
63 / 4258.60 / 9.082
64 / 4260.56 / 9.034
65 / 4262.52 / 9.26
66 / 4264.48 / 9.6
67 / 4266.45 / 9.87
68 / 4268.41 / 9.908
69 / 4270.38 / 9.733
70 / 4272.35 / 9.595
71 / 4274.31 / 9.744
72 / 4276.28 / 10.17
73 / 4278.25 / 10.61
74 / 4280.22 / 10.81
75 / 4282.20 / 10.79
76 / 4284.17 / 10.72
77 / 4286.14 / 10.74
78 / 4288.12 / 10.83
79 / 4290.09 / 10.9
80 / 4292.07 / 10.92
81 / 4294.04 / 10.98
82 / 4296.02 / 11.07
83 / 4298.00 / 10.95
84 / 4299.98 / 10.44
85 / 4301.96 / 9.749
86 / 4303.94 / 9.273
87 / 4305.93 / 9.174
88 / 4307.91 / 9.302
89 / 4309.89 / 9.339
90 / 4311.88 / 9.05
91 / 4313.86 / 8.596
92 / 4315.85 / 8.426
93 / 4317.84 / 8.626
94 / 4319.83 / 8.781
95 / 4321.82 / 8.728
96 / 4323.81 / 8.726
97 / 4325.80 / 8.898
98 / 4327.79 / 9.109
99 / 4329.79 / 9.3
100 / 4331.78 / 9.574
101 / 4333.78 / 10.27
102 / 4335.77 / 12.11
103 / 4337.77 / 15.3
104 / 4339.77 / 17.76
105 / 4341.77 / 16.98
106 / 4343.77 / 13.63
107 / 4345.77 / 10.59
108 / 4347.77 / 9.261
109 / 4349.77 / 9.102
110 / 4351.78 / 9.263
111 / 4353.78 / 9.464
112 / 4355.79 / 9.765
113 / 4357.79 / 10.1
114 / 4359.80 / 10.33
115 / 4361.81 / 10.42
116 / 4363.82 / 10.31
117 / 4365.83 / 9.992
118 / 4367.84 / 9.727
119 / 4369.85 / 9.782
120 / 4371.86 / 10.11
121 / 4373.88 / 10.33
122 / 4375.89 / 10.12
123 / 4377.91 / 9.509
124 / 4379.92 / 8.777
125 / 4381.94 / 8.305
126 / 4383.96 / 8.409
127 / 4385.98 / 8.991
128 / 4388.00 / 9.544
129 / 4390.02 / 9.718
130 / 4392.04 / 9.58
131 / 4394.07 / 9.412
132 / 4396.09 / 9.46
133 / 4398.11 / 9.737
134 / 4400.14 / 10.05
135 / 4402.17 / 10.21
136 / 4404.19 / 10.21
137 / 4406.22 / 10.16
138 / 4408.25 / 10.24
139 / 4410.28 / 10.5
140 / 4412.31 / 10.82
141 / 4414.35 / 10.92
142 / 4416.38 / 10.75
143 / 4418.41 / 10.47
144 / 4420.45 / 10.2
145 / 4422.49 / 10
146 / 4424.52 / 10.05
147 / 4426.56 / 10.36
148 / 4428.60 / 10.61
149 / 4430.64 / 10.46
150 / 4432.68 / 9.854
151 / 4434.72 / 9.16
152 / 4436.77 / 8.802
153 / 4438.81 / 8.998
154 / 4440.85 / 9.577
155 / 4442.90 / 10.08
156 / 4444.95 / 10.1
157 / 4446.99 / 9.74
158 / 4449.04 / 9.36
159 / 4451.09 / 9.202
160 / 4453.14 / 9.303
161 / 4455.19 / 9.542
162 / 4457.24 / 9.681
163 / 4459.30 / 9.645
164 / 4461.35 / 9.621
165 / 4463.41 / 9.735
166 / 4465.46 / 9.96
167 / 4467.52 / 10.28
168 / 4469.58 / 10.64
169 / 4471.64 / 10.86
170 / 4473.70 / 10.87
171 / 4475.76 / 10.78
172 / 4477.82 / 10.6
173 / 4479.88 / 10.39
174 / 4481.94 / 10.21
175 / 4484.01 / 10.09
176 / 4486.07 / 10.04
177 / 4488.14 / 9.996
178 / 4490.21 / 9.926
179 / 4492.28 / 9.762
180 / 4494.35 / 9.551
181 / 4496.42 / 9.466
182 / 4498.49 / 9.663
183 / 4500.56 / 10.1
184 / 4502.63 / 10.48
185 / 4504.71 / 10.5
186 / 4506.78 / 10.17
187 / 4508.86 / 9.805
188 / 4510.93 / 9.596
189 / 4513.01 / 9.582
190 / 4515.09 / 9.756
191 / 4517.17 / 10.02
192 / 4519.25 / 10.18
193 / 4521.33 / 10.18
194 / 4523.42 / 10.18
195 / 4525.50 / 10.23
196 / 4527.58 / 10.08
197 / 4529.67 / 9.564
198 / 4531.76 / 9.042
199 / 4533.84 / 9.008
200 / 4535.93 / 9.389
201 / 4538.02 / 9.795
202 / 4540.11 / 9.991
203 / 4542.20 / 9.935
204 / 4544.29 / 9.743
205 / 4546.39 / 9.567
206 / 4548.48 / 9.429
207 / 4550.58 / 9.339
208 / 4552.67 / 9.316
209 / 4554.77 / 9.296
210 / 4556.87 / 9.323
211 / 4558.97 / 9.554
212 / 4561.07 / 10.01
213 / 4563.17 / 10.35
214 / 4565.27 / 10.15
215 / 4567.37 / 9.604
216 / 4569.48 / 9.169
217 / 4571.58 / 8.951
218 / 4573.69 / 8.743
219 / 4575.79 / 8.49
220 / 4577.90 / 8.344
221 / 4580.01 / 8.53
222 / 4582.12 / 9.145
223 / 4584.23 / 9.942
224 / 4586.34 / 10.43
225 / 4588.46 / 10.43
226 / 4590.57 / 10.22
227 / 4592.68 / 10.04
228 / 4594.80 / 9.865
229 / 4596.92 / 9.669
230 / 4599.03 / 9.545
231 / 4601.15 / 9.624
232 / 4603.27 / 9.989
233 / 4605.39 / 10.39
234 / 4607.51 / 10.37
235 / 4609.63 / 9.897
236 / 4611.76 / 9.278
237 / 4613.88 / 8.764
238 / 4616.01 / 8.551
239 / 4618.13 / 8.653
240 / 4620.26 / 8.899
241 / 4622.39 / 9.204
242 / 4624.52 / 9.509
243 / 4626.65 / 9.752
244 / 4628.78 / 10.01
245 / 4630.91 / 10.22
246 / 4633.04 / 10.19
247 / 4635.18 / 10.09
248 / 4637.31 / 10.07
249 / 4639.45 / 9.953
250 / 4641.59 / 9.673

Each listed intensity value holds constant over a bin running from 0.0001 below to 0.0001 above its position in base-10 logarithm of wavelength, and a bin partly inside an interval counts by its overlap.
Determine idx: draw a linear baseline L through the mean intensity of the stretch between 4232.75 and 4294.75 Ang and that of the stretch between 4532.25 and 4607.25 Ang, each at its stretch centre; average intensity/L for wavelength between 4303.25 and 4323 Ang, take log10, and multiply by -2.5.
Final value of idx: 0.15 mag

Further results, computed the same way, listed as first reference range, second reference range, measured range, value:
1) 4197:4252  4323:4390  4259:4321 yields 0.074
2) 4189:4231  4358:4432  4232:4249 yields -0.018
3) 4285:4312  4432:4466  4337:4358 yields -0.193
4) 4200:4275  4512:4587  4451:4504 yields -0.030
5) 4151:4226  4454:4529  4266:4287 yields 0.039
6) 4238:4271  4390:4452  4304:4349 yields -0.036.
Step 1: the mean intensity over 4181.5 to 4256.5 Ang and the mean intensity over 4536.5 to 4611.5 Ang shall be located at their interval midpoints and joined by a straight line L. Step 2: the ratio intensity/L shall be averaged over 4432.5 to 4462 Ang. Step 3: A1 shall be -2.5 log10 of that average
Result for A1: 0.06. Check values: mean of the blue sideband 10.8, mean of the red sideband 9.63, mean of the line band 9.5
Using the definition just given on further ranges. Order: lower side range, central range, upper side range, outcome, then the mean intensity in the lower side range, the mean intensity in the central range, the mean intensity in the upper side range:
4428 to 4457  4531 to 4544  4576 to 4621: 0.00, 9.62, 9.56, 9.53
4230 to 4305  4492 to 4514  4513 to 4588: -0.02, 10.4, 9.89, 9.57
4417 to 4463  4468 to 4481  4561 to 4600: -0.10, 9.77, 10.7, 9.55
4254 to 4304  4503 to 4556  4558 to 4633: -0.01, 10.2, 9.75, 9.56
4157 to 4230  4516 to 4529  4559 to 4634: -0.04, 10.8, 10.1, 9.57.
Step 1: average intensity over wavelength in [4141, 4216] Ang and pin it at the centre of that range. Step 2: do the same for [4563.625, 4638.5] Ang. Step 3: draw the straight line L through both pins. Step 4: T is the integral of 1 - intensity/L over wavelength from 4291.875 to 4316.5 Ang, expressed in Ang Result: 1.7 Ang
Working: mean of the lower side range 10.9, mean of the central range 9.77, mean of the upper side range 9.57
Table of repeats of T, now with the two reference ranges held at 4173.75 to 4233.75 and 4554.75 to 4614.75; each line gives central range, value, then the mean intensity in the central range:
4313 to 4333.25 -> 3.0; 8.91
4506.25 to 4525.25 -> -0.2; 9.95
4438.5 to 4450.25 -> 0.4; 9.68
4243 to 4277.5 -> 1.5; 10.2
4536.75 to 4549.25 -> 0.0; 9.74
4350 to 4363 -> 0.6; 9.85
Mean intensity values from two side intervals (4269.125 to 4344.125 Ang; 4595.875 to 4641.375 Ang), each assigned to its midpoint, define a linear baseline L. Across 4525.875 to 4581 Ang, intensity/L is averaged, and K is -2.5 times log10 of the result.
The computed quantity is 0.05 mag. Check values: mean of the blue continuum 10.5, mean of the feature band 9.42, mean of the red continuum 9.65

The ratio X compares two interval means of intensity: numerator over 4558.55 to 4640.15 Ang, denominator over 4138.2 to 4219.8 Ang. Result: 0.88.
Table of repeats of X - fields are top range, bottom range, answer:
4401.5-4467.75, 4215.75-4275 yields 0.95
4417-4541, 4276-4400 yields 0.98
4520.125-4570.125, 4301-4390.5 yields 0.96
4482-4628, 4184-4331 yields 0.94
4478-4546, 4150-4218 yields 0.91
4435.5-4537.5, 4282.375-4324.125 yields 1.01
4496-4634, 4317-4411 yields 0.95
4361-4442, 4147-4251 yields 0.91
